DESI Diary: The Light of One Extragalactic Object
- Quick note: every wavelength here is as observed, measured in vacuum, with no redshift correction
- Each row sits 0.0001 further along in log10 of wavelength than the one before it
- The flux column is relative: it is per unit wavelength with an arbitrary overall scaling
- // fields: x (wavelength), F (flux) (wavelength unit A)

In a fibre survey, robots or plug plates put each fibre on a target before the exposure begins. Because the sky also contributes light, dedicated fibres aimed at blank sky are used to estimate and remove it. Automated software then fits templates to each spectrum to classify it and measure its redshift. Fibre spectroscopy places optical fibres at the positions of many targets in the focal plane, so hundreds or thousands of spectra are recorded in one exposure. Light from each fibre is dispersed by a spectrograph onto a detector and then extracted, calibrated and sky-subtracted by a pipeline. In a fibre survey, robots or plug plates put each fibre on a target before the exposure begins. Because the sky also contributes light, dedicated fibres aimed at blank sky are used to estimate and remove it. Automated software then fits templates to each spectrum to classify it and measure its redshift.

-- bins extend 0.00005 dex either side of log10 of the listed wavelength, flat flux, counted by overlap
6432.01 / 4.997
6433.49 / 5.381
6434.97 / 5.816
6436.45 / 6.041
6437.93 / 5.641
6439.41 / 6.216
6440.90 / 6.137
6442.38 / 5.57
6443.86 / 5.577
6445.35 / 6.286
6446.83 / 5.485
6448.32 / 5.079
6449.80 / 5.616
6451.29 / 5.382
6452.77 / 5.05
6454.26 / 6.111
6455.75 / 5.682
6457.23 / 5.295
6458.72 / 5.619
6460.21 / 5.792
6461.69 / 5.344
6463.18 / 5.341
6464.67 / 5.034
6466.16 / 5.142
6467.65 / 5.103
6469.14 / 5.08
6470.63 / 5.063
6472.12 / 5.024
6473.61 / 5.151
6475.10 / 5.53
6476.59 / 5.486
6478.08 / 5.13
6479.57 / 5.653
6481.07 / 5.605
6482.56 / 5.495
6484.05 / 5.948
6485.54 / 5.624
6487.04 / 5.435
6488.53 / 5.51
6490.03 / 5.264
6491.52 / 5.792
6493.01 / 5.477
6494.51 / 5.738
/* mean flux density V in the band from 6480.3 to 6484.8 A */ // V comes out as 5.68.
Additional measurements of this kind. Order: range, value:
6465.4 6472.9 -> 5.08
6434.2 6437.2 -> 5.93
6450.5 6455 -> 5.51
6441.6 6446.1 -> 5.82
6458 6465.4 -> 5.43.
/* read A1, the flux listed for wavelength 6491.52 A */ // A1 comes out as 5.792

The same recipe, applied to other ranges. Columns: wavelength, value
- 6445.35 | 6.286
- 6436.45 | 6.041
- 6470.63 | 5.063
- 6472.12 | 5.024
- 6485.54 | 5.624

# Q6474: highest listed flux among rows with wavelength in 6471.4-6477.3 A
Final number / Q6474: 5.53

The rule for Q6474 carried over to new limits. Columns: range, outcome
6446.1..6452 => 5.616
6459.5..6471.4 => 5.792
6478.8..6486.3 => 5.948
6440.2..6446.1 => 6.286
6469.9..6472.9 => 5.063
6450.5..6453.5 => 5.382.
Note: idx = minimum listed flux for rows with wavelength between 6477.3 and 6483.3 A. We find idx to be 5.13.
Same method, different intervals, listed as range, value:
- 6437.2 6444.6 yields 5.57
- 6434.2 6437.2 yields 5.816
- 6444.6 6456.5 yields 5.05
